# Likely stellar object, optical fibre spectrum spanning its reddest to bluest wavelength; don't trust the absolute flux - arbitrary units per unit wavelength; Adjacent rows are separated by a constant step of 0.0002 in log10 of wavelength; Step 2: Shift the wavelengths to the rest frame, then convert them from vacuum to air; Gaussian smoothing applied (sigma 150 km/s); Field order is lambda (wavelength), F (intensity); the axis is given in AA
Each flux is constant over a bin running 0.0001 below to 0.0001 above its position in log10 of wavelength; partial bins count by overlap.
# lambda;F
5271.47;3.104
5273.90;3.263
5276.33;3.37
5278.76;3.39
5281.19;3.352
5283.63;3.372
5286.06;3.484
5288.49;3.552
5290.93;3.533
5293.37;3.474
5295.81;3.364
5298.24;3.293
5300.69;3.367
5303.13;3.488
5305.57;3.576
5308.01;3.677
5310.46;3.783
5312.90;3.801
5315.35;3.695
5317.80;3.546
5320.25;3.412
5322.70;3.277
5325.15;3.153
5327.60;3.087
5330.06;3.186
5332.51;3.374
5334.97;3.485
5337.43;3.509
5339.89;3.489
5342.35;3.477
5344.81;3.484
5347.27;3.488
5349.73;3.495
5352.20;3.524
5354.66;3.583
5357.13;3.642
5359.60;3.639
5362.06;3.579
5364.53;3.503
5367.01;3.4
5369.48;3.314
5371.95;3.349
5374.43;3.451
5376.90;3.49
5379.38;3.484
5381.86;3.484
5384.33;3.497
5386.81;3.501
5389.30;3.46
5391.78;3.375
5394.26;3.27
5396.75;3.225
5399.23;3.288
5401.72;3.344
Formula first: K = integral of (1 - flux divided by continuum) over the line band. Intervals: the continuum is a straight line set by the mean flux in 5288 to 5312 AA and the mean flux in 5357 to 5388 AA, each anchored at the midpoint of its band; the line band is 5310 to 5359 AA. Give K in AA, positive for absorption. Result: 0.4 AA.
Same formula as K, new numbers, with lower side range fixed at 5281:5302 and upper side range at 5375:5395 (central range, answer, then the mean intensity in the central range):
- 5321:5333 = 0.8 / 3.21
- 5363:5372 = 0.1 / 3.4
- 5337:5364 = -0.8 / 3.54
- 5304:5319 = -1.1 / 3.68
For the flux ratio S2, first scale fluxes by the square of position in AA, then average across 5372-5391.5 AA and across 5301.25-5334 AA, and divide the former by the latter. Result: 1.0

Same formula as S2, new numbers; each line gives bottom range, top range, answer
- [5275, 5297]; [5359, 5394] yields 1.04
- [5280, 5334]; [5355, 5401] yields 1.03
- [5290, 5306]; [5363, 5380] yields 1.03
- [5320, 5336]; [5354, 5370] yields 1.09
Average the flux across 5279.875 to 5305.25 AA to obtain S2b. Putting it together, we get 3.43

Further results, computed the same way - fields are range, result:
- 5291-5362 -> 3.48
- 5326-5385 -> 3.46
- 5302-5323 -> 3.6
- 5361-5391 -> 3.46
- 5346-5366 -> 3.55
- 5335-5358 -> 3.52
